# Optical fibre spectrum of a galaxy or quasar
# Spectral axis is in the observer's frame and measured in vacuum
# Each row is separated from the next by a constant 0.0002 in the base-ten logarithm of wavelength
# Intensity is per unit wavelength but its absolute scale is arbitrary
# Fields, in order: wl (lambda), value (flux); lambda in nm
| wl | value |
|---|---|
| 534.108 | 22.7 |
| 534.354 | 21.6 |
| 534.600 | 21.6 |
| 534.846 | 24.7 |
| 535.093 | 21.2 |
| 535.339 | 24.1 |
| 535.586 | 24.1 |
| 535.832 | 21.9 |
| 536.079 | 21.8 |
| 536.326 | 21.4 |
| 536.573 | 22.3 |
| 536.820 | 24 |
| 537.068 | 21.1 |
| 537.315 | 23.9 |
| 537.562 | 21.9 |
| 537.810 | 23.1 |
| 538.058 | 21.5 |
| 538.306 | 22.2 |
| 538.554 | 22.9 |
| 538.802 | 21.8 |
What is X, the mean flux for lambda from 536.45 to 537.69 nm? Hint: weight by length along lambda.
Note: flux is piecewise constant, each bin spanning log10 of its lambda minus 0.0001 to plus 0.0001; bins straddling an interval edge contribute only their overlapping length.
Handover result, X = 22.6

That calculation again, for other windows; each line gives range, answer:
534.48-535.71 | 23.2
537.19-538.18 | 22.6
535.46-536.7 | 22.3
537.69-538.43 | 22.2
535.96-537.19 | 22.1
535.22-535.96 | 23.4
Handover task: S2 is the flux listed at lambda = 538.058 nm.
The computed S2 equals 21.5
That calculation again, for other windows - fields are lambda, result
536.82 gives 24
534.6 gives 21.6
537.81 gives 23.1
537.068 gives 21.1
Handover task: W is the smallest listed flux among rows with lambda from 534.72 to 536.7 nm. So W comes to 21.2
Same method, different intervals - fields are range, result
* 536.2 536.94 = 21.4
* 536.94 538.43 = 21.1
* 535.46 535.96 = 21.9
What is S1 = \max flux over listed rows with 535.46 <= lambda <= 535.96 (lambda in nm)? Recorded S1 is 24.1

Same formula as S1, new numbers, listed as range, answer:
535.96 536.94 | 24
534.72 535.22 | 24.7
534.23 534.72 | 21.6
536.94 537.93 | 23.9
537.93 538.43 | 22.2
